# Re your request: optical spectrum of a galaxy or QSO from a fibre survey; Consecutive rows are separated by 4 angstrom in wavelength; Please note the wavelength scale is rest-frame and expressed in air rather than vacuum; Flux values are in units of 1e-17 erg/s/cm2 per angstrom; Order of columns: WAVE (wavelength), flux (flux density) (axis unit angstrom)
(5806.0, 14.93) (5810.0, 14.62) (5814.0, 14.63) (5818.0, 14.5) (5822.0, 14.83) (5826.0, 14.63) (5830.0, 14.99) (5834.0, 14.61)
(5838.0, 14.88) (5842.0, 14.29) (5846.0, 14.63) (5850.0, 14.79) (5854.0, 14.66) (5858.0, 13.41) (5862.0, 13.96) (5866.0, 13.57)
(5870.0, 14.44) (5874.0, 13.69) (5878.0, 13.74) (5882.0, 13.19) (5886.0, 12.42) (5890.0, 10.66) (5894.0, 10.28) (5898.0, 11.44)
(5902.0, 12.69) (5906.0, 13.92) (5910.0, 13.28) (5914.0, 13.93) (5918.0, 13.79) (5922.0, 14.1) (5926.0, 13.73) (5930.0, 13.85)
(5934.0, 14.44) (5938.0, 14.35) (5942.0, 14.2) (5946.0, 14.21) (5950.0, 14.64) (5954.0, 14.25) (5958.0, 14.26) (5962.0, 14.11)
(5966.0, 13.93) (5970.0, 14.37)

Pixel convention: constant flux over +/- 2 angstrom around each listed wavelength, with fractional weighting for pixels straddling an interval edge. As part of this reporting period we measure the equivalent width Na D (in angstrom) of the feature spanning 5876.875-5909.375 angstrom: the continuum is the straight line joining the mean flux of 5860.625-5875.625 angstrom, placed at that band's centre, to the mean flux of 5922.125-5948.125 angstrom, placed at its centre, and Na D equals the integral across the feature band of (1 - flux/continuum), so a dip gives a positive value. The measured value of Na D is 4.0 angstrom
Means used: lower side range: 13.9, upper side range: 14.1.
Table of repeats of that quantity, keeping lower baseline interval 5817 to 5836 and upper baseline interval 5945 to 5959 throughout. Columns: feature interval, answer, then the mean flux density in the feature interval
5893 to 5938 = 3.49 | 13.3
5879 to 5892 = 2.09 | 12.2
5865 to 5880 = 0.73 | 13.9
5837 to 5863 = 0.50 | 14.4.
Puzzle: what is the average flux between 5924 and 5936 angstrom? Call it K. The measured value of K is 14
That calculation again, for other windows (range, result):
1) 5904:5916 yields 13.7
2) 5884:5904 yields 11.5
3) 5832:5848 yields 14.6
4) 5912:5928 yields 13.9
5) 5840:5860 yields 14.4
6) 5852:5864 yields 14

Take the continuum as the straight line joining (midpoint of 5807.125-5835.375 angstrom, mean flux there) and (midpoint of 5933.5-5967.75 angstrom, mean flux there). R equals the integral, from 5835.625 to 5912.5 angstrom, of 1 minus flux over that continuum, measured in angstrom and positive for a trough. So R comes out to 6.08 angstrom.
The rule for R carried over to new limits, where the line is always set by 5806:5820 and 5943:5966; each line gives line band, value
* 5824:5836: -0.1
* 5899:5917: 1.3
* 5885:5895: 2.3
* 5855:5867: 0.6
